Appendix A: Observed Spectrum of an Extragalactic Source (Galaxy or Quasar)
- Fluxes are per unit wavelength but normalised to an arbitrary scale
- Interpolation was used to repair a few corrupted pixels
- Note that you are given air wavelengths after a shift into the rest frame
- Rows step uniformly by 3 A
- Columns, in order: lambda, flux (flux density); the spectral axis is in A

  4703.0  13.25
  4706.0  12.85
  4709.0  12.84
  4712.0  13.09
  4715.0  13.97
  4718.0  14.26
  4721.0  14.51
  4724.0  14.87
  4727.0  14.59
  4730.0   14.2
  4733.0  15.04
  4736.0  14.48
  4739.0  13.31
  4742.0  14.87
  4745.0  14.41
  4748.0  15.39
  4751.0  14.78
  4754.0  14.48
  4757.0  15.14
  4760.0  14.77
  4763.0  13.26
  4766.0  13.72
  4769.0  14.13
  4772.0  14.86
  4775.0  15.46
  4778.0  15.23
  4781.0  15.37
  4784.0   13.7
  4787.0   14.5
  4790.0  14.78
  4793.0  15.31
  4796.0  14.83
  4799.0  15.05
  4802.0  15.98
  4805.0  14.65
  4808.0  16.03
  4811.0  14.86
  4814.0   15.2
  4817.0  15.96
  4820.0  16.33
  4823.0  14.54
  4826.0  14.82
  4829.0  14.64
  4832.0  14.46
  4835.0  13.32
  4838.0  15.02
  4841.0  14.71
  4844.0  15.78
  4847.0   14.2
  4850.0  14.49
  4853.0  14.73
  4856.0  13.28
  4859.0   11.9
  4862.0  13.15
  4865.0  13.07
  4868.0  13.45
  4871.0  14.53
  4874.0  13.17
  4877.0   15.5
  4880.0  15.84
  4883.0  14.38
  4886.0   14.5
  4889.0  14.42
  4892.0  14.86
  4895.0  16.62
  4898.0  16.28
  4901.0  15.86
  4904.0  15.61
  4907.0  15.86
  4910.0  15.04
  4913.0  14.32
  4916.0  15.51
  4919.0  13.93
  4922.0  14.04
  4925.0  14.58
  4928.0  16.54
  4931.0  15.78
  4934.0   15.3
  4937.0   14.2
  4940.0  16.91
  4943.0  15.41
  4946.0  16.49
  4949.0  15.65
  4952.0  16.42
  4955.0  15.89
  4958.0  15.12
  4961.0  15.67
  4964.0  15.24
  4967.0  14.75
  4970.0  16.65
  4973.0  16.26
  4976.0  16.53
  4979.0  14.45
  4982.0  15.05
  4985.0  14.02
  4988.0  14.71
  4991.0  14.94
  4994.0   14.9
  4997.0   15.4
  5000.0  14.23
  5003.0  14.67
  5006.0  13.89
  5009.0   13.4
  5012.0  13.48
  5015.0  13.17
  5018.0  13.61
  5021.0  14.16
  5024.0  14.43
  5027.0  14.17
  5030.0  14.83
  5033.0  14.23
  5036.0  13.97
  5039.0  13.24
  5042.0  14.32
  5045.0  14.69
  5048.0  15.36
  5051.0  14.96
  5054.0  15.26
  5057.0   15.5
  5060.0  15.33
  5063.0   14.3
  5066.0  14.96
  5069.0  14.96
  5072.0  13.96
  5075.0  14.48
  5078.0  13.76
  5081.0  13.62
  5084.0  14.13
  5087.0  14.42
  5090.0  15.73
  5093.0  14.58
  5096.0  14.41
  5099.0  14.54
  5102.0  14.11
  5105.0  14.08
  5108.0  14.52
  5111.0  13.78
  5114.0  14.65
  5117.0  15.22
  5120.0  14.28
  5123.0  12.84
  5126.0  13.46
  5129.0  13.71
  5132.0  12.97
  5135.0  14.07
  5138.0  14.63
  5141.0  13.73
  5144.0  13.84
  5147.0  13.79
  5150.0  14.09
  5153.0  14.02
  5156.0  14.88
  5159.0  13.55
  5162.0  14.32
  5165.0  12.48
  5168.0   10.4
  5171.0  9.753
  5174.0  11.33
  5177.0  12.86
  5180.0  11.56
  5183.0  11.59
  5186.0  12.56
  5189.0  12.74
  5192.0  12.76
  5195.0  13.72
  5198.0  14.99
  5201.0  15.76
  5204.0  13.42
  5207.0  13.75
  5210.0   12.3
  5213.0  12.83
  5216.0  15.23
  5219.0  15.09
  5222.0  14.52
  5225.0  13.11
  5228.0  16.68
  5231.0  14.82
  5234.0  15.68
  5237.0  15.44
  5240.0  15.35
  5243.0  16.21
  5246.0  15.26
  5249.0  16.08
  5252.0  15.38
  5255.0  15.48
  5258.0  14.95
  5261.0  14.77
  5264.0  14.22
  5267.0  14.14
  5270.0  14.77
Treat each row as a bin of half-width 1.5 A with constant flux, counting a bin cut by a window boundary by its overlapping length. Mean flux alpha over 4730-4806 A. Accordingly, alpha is 14.7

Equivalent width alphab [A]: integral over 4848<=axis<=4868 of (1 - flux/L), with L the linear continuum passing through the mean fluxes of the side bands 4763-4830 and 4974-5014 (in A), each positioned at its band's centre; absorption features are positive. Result 1.9 A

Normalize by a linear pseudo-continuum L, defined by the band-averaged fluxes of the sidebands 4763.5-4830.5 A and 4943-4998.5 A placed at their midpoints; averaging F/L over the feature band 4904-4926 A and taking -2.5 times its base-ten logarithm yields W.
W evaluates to 0.03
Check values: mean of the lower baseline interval 15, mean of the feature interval 14.8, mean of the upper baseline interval 15.5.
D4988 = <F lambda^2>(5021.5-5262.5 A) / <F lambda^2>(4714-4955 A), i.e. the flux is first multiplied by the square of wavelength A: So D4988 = 1.08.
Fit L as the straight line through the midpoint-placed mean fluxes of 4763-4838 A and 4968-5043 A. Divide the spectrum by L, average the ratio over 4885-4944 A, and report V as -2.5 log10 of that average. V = -0.04 mag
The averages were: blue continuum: 14.9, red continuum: 14.5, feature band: 15.3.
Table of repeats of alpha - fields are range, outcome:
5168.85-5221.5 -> 13.1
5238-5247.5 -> 15.6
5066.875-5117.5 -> 14.4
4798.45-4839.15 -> 15.1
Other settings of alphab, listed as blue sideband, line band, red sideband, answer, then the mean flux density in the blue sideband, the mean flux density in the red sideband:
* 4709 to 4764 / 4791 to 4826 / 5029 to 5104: -2.2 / 14.4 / 14.5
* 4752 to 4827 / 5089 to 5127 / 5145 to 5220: -2.3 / 14.9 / 13.2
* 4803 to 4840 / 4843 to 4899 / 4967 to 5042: 1.7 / 15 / 14.5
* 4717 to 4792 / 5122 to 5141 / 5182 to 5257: 1.1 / 14.6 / 14.5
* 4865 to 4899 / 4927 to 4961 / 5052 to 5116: -2.5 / 14.8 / 14.5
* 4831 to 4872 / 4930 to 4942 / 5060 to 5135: -1.2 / 14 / 14.2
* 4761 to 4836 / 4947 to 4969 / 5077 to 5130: -1.6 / 14.8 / 14.2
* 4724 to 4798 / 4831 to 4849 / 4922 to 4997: 0.4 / 14.6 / 15.4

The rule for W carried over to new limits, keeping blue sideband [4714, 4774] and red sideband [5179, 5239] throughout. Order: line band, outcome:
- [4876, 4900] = -0.07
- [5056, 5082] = -0.03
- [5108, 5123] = -0.02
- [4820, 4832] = -0.04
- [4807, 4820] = -0.09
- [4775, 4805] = -0.04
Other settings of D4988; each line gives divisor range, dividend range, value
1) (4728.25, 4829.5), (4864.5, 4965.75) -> 1.08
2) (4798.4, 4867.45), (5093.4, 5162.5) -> 1.09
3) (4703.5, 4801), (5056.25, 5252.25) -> 1.14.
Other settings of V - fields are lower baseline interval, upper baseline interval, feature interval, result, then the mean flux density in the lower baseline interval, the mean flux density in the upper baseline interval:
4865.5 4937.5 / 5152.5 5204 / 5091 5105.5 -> -0.071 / 15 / 12.9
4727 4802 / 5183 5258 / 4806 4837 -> -0.028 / 14.7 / 14.5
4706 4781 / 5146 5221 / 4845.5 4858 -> 0.001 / 14.4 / 13.2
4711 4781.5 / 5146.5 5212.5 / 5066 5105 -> -0.083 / 14.5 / 13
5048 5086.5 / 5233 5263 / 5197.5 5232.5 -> 0.068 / 14.6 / 15.4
